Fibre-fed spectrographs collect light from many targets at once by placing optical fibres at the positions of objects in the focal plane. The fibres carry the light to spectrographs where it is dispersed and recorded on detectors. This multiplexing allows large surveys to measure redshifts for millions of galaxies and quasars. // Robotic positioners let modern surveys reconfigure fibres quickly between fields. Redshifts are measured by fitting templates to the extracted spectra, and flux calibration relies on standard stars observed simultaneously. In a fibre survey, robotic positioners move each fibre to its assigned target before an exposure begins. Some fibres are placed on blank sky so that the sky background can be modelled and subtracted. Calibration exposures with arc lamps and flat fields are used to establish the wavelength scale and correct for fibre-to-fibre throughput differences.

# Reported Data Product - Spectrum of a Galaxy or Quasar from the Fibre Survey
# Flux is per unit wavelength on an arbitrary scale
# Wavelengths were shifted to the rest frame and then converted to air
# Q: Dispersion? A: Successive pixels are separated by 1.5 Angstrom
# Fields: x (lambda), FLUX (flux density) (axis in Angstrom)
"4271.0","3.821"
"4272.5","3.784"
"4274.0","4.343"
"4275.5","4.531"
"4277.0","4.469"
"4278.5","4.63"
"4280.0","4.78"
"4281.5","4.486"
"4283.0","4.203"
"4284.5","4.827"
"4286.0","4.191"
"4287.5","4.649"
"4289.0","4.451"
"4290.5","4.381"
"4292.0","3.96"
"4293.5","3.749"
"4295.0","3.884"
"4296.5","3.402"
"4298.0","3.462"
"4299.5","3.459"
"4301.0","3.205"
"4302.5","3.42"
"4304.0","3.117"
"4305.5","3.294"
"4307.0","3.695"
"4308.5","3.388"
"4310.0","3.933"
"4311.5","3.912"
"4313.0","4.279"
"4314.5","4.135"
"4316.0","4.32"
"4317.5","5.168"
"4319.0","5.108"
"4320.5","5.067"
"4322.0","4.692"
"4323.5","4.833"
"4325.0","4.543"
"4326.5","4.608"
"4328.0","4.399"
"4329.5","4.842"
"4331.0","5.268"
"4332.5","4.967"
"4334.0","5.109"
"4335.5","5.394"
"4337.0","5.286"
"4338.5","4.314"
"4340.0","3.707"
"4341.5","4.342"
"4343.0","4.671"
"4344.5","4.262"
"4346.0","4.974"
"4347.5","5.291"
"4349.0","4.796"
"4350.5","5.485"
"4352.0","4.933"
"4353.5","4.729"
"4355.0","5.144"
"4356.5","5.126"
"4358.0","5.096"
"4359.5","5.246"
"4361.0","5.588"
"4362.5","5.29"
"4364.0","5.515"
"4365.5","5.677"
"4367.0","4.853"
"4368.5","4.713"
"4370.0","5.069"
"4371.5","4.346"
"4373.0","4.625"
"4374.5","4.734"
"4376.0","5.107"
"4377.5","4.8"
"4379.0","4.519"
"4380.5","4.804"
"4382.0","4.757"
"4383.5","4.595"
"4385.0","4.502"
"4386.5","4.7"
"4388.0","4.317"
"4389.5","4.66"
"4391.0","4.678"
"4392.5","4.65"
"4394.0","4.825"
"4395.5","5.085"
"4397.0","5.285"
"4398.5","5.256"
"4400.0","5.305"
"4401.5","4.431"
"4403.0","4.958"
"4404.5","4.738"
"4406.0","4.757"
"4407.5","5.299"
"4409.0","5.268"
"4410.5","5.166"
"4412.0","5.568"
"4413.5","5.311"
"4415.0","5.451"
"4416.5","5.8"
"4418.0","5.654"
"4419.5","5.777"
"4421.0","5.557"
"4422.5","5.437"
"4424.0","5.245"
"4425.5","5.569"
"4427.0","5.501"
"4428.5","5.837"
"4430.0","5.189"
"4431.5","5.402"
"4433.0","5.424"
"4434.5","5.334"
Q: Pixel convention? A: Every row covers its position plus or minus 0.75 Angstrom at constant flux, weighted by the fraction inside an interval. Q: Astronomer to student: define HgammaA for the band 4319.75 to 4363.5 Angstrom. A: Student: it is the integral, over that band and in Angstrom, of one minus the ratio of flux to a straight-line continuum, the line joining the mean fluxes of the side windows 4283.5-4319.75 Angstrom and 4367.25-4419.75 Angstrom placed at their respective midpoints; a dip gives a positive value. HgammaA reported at -5.0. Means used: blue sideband 3.98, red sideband 4.95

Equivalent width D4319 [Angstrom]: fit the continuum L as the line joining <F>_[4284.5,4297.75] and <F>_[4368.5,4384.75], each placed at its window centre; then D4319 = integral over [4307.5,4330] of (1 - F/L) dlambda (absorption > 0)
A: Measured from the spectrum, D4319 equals -0.85 Angstrom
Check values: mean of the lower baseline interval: 4.1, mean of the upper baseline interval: 4.73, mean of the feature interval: 4.47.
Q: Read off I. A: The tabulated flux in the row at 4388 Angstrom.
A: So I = 4.317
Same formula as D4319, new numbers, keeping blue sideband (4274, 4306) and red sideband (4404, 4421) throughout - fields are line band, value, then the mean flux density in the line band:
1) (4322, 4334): -0.9 Angstrom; 4.8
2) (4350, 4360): -0.7 Angstrom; 5.1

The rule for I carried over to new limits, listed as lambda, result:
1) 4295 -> 3.884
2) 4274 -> 4.343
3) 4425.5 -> 5.569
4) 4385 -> 4.502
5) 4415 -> 5.451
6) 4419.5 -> 5.777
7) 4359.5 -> 5.246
